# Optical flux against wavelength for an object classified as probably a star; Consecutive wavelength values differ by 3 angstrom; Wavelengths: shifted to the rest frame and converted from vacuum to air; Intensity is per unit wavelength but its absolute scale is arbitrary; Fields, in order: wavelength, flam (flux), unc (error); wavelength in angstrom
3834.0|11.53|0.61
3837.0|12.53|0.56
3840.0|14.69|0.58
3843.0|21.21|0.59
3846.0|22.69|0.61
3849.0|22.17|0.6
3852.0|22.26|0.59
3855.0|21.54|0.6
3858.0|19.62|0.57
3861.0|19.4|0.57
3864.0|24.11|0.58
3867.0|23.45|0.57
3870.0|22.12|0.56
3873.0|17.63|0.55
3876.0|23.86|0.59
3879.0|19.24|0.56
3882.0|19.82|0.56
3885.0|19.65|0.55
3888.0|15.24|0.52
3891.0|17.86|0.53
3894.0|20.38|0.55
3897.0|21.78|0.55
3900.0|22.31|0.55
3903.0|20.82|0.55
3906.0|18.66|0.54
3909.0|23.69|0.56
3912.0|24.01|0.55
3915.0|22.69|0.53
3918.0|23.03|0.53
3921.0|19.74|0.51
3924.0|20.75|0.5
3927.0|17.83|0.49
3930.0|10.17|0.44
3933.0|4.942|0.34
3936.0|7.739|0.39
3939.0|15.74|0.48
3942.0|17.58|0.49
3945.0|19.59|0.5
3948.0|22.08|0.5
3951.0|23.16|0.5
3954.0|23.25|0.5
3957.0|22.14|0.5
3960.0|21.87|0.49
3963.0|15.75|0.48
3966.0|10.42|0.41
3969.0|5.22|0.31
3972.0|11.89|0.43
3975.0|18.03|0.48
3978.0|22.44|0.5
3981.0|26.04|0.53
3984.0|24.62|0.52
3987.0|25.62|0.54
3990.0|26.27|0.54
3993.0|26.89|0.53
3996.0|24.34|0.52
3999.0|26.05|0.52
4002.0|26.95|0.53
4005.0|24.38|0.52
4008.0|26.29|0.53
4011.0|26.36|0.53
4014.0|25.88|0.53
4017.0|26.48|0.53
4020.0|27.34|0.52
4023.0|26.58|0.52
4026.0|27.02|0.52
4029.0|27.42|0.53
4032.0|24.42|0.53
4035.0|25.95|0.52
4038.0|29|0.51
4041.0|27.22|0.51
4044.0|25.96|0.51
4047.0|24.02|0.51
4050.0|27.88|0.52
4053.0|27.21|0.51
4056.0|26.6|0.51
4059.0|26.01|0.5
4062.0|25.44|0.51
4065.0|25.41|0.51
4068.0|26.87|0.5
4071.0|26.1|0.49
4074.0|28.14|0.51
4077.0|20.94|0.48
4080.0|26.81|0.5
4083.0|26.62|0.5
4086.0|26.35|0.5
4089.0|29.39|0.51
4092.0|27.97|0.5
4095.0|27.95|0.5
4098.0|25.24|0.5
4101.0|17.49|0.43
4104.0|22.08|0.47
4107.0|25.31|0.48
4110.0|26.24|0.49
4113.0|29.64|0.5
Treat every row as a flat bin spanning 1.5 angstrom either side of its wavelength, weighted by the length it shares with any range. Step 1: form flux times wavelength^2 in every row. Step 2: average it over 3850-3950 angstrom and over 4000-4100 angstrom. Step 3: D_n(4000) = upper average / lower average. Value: 1.47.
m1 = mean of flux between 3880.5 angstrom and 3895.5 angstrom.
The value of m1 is 18.6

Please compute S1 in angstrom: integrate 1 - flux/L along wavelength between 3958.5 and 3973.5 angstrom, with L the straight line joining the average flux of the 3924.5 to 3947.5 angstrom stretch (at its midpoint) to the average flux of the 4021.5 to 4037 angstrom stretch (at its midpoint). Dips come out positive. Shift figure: 4.03 angstrom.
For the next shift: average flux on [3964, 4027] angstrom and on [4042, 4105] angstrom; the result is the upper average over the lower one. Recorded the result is 1.12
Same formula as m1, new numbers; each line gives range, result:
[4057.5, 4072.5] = 26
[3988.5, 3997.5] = 25.8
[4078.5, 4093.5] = 27.4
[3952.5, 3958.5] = 22.7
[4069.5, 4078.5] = 25.1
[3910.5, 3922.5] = 22.4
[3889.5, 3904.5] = 20.6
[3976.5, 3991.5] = 25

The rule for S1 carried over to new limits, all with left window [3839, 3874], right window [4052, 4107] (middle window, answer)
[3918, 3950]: 9.28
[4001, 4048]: -3.48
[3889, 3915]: 0.99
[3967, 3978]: 4.86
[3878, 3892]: 2.12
